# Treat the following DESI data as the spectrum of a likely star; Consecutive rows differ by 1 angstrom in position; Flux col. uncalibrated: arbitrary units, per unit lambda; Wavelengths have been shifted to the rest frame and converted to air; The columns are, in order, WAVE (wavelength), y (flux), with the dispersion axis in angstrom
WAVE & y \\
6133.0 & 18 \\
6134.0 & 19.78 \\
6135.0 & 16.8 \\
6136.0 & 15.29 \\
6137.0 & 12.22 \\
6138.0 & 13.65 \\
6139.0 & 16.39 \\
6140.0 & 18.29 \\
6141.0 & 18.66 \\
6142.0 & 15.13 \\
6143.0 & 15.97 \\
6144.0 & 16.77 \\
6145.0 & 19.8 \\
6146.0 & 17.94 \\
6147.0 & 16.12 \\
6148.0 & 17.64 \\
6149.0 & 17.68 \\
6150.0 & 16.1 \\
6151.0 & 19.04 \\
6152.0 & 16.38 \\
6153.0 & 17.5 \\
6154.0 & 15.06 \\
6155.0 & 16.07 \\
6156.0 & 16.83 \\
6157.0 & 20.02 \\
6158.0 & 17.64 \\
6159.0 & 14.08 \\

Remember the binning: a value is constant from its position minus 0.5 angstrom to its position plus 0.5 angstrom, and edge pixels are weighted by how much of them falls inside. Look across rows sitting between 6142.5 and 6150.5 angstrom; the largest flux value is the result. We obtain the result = 19.8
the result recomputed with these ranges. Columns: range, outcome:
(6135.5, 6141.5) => 18.66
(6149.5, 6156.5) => 19.04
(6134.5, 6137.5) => 16.8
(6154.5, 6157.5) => 20.02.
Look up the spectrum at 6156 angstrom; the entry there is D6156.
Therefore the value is 16.83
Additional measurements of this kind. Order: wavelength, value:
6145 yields 19.8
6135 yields 16.8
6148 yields 17.64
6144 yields 16.77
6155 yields 16.07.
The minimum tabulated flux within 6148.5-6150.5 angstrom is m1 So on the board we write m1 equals 16.1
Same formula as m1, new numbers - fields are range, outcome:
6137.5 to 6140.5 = 13.65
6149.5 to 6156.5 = 15.06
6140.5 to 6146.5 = 15.13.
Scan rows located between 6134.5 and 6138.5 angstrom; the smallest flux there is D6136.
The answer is 12.22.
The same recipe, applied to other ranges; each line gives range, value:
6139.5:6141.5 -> 18.29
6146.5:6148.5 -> 16.12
